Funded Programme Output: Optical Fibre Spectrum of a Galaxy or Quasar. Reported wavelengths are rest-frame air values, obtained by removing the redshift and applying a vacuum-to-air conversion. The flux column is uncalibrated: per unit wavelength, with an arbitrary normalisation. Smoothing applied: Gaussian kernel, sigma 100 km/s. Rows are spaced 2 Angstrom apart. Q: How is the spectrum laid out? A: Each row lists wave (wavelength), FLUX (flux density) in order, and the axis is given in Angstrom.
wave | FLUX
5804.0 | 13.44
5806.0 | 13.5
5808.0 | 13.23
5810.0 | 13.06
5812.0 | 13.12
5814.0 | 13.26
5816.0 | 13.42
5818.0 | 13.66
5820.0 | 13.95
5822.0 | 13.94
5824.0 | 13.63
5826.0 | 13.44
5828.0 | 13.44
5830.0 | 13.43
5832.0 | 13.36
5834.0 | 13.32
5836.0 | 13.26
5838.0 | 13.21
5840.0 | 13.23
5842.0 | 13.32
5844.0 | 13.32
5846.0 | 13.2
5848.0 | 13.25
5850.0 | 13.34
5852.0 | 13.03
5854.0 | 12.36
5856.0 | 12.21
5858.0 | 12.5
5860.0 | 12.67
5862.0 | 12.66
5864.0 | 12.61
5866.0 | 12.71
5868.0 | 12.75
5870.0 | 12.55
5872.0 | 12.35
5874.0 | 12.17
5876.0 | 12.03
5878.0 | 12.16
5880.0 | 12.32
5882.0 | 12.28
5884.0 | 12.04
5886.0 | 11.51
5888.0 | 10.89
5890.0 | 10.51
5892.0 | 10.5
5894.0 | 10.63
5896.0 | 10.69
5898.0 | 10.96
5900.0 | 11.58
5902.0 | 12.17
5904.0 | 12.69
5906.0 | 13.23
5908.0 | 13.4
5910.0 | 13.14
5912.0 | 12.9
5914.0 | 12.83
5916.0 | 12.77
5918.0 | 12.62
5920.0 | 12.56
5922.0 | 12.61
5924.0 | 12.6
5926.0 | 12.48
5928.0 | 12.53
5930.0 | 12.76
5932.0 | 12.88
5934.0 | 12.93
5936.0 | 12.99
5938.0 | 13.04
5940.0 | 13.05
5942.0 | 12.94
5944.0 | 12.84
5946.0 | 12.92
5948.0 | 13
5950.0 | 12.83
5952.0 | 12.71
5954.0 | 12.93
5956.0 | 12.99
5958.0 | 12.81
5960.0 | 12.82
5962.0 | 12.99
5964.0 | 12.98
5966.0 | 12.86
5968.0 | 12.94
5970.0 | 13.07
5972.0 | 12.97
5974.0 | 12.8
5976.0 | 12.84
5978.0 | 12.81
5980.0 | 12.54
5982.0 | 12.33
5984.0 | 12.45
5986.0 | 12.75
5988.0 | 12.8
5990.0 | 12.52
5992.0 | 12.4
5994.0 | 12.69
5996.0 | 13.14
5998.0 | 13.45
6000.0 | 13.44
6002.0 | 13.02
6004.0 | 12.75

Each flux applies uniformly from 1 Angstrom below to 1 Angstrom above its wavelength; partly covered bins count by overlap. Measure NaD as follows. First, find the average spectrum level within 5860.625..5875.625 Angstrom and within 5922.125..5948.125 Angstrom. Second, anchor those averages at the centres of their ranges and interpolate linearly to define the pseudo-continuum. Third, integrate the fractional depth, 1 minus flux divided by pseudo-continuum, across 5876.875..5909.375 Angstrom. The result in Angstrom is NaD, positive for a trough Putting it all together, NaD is 2.3 Angstrom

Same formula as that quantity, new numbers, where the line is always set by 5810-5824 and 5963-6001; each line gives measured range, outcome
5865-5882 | 1.2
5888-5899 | 2.1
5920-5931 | 0.4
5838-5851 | 0.1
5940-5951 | 0.1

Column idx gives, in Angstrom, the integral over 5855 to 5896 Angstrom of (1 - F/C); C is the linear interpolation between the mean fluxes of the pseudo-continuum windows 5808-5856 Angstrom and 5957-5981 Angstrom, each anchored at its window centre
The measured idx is 3.7 Angstrom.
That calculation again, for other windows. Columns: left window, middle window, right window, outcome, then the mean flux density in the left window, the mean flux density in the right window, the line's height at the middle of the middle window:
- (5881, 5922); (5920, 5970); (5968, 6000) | -1.7 Angstrom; 12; 12.8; 12.4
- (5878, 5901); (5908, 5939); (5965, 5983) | -2.3 Angstrom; 11.3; 12.8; 11.9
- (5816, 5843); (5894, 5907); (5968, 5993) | 1.3 Angstrom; 13.5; 12.7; 13.1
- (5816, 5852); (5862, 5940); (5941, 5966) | 5.0 Angstrom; 13.4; 12.9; 13.1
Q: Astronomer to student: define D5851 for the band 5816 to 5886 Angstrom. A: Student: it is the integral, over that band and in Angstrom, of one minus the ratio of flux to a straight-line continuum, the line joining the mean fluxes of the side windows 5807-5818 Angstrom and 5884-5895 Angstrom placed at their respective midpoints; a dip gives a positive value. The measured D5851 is -4.84 Angstrom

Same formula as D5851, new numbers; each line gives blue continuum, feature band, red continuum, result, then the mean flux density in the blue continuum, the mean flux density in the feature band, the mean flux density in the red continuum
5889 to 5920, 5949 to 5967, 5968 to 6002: -0.4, 12.1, 12.9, 12.8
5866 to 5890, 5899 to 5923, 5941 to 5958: -0.5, 12.1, 12.7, 12.9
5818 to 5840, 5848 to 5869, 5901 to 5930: 0.8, 13.5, 12.7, 12.8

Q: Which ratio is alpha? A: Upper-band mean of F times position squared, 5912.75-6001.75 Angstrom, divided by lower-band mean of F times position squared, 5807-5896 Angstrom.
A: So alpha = 1.05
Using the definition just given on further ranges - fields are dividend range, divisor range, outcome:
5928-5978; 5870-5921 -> 1.09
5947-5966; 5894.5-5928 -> 1.05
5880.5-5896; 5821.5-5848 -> 0.85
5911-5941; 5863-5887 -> 1.06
